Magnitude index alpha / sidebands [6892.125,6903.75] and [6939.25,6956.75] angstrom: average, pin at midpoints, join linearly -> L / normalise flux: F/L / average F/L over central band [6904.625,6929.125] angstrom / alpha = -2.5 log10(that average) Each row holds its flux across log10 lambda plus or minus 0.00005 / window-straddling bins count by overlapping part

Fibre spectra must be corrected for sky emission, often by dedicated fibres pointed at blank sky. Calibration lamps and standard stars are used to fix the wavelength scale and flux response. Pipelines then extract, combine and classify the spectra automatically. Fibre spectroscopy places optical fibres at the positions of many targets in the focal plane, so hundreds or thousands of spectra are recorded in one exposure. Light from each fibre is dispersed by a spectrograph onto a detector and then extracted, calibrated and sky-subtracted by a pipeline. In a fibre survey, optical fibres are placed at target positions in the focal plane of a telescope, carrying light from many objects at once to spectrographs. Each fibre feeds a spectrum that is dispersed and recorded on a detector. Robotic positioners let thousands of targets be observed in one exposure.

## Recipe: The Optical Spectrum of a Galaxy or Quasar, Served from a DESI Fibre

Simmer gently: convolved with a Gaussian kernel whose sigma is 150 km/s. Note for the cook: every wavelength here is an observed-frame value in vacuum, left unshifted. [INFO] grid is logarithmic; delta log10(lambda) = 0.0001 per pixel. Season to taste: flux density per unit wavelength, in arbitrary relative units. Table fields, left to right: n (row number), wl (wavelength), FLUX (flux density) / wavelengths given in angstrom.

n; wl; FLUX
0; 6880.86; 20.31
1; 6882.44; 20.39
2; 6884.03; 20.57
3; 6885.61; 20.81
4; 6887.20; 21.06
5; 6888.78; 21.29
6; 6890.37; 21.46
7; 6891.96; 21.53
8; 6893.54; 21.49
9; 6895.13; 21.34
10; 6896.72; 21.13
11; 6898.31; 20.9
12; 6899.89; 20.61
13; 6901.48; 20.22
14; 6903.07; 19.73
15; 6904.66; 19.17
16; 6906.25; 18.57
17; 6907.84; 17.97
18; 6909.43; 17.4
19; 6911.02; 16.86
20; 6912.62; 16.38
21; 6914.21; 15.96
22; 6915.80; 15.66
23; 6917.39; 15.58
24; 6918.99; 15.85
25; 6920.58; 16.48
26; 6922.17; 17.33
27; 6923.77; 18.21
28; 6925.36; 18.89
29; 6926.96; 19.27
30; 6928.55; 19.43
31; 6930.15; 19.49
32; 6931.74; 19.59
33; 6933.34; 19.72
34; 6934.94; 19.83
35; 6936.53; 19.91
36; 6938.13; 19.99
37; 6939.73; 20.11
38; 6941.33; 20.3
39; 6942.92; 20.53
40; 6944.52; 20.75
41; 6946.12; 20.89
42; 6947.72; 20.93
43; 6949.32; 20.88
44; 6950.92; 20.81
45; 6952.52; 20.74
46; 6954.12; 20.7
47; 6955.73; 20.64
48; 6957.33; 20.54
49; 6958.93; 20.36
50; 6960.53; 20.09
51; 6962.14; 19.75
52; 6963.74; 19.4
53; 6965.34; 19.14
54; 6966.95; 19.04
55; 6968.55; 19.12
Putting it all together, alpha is 0.195 mag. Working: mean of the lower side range 20.8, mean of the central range 17.4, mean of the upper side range 20.7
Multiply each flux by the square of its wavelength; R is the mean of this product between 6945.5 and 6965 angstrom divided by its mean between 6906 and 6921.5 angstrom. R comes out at 1.25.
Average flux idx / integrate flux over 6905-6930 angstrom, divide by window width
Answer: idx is 17.4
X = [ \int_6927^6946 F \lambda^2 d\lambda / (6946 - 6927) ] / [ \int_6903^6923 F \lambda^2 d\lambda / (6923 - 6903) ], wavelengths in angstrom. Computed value 1.18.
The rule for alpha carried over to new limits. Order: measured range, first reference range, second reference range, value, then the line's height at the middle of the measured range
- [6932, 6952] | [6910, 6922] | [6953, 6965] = -0.099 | 18.6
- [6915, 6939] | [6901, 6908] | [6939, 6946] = 0.092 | 20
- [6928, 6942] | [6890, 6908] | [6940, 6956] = 0.043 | 20.6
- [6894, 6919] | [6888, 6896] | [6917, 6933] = 0.089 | 20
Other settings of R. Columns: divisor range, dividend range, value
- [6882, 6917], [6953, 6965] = 1.05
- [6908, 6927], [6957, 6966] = 1.19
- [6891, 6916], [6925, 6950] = 1.06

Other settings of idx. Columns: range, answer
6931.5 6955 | 20.4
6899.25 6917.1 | 18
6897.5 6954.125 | 19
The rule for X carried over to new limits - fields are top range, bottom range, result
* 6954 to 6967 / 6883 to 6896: 0.96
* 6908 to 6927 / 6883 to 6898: 0.81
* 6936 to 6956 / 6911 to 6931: 1.19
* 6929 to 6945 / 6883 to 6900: 0.96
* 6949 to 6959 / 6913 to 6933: 1.18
